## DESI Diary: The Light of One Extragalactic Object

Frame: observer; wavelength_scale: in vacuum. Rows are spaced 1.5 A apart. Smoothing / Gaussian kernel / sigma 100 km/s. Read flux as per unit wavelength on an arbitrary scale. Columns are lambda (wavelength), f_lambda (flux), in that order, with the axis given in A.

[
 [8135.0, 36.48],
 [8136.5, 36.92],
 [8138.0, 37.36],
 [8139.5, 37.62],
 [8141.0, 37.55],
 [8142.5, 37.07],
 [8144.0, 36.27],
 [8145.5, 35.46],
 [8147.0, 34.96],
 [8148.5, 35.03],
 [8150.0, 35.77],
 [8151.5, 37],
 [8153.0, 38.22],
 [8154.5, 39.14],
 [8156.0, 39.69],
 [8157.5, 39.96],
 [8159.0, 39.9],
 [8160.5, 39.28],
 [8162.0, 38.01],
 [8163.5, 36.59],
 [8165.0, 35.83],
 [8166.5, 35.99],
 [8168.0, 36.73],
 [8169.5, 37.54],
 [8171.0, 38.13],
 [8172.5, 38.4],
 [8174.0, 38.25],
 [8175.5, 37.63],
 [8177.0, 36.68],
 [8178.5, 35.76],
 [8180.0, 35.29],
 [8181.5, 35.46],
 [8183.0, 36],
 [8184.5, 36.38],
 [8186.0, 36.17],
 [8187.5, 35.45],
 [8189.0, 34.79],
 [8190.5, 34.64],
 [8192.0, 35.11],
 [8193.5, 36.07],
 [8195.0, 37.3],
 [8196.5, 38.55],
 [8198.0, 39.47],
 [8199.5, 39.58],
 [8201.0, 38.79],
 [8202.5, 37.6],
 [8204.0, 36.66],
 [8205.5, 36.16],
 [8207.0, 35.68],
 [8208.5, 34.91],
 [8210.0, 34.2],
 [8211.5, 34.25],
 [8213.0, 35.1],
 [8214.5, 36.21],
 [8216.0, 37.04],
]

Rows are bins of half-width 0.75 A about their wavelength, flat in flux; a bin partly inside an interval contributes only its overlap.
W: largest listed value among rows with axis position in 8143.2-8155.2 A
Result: 39.14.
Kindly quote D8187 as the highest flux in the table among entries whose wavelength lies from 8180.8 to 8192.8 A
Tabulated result 36.38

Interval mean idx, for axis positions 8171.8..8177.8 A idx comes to 37.7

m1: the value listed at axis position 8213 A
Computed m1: 35.1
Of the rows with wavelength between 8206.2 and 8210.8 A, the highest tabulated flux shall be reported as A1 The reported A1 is 35.68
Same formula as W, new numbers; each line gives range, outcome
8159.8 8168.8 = 39.28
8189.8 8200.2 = 39.58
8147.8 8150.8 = 35.77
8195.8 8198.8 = 39.47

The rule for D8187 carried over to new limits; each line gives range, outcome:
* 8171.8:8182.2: 38.4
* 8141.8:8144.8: 37.07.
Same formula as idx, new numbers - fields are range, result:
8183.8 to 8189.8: 35.7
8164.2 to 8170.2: 36.5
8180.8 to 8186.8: 36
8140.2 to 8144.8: 37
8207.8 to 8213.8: 34.6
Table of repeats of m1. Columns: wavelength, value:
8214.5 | 36.21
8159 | 39.9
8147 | 34.96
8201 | 38.79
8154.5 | 39.14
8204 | 36.66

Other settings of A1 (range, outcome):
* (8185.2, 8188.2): 36.17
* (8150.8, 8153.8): 38.22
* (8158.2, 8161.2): 39.9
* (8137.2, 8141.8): 37.62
